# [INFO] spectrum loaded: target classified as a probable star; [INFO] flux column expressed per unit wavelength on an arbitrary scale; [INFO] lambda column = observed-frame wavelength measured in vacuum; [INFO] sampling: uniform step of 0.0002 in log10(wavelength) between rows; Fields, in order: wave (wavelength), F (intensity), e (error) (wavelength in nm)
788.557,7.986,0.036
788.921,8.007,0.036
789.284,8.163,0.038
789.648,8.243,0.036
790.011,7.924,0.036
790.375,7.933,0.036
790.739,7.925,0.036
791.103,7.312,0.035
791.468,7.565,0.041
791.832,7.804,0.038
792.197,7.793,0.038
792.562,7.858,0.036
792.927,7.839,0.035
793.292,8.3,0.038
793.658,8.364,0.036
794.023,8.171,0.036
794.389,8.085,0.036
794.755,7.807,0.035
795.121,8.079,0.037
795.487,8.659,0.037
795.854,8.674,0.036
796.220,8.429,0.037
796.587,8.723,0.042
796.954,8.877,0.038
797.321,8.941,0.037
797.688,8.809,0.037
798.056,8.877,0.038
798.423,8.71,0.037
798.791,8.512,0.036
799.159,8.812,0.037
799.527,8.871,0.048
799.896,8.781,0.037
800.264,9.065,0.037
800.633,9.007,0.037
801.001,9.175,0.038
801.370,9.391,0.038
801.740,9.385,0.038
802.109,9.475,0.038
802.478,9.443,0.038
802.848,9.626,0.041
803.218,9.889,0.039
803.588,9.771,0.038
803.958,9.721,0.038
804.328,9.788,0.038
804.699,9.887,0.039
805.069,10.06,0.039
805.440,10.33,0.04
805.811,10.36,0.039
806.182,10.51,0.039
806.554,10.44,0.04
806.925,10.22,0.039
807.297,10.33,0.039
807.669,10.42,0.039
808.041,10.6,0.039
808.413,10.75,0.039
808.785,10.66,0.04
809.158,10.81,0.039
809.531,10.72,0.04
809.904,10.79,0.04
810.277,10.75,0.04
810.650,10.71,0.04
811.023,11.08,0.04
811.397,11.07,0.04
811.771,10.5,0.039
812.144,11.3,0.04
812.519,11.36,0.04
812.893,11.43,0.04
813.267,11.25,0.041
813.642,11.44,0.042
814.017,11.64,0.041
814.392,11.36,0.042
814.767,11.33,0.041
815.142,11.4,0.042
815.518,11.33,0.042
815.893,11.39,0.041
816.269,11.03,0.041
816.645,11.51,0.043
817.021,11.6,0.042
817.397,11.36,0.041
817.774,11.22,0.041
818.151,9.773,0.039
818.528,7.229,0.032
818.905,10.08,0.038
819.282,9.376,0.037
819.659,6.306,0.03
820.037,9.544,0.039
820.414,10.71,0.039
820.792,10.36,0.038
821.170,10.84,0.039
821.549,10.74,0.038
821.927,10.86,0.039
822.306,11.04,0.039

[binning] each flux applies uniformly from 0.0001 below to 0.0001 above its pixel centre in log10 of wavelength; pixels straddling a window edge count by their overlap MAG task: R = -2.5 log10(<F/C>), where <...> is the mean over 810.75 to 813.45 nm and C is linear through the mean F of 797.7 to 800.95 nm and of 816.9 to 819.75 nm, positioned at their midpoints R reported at -0.18 mag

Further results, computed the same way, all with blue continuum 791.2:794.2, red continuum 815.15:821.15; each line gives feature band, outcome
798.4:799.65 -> -0.026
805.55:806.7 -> -0.141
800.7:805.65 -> -0.092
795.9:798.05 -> -0.055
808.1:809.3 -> -0.144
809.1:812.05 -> -0.135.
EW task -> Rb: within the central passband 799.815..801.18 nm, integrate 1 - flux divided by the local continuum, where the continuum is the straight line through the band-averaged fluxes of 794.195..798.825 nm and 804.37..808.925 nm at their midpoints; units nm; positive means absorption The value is 0.04 nm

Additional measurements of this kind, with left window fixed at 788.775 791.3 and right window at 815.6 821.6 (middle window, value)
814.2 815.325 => -0.167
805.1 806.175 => -0.136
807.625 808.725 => -0.147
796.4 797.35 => -0.040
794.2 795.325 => 0.041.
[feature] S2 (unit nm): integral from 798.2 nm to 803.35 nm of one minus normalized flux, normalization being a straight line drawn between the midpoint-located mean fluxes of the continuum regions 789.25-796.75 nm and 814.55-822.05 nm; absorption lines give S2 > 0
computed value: -0.21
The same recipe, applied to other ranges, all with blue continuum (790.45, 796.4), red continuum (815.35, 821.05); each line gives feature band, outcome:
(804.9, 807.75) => -0.36 nm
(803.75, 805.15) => -0.13 nm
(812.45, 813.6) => -0.19 nm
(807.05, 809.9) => -0.39 nm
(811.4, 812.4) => -0.14 nm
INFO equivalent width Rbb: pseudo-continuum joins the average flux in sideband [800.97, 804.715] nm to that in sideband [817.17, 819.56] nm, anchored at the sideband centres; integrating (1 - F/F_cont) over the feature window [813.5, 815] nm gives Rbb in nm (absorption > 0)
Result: -0.27 nm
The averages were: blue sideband 9.6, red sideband 9.74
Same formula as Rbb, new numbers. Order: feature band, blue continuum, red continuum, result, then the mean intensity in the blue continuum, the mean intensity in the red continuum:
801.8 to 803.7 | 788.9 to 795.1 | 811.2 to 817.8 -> -0.013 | 7.95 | 11.3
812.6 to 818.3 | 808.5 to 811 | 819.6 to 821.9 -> -0.495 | 10.8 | 10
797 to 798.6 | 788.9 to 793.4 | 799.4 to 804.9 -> -0.004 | 7.89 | 9.43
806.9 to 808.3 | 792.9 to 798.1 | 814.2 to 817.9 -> -0.037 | 8.45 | 11.4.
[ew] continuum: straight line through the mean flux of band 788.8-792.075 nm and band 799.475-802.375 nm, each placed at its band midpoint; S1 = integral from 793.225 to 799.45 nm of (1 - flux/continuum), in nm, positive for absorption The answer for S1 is 0.051 nm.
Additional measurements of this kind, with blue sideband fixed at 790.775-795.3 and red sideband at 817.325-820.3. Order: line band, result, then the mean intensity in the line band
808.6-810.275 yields -0.37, 10.7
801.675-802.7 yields -0.13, 9.45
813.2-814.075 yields -0.23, 11.4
